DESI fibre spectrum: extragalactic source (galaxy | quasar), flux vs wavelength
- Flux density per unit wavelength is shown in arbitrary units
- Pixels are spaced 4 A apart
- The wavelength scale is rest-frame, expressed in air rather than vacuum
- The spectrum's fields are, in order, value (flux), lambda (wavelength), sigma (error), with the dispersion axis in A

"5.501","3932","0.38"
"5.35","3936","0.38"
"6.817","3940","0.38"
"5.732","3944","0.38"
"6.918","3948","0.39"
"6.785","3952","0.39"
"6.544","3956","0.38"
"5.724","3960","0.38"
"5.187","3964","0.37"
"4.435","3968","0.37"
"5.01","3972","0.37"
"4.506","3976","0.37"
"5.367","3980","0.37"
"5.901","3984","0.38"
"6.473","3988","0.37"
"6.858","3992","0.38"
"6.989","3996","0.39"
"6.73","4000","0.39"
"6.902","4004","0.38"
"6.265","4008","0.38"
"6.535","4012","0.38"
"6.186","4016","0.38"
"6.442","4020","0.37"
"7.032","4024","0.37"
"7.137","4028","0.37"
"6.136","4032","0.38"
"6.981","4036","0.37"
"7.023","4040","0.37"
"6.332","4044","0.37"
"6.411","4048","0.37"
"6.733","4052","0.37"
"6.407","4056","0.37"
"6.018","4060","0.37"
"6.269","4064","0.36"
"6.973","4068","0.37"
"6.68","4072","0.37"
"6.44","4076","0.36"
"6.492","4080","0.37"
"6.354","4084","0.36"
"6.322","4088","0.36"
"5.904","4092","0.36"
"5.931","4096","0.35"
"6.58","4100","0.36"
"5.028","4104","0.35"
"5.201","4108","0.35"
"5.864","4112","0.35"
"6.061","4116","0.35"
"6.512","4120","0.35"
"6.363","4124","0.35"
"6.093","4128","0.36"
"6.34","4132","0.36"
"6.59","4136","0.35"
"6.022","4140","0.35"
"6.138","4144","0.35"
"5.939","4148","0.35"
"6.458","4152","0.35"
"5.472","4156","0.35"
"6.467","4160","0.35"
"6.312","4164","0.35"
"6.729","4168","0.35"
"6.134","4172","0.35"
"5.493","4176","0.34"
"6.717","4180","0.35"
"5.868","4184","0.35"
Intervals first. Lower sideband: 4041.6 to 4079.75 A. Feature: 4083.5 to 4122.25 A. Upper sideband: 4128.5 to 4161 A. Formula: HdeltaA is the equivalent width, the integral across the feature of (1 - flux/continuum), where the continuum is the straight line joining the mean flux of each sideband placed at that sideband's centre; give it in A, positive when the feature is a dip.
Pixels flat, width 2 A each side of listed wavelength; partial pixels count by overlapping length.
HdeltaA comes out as 2.2 A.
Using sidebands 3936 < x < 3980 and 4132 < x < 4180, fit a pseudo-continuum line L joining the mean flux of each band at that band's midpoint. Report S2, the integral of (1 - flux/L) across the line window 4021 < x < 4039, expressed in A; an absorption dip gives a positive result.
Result -2.8 A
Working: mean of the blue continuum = 5.73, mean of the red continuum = 6.19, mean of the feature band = 6.81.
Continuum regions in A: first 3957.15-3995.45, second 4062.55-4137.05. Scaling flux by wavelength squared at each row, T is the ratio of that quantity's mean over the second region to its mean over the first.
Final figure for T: 1.18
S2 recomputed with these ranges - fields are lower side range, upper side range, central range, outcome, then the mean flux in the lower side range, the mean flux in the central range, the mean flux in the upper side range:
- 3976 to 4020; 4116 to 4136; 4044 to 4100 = -0.5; 6.33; 6.38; 6.33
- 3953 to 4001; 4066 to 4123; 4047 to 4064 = -0.9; 5.81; 6.38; 6.17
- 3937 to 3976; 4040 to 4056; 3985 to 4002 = -1.7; 5.82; 6.71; 6.55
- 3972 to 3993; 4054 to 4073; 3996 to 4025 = -3.1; 5.69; 6.6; 6.46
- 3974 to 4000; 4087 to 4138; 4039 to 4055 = -1.4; 6.07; 6.59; 6.06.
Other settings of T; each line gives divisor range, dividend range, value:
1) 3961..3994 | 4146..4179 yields 1.23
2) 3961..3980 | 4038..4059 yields 1.39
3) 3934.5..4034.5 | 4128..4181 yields 1.09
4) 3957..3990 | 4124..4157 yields 1.25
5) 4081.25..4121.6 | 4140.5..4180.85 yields 1.06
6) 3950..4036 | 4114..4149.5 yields 1.08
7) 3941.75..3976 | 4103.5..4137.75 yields 1.14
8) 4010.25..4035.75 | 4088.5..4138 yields 0.96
